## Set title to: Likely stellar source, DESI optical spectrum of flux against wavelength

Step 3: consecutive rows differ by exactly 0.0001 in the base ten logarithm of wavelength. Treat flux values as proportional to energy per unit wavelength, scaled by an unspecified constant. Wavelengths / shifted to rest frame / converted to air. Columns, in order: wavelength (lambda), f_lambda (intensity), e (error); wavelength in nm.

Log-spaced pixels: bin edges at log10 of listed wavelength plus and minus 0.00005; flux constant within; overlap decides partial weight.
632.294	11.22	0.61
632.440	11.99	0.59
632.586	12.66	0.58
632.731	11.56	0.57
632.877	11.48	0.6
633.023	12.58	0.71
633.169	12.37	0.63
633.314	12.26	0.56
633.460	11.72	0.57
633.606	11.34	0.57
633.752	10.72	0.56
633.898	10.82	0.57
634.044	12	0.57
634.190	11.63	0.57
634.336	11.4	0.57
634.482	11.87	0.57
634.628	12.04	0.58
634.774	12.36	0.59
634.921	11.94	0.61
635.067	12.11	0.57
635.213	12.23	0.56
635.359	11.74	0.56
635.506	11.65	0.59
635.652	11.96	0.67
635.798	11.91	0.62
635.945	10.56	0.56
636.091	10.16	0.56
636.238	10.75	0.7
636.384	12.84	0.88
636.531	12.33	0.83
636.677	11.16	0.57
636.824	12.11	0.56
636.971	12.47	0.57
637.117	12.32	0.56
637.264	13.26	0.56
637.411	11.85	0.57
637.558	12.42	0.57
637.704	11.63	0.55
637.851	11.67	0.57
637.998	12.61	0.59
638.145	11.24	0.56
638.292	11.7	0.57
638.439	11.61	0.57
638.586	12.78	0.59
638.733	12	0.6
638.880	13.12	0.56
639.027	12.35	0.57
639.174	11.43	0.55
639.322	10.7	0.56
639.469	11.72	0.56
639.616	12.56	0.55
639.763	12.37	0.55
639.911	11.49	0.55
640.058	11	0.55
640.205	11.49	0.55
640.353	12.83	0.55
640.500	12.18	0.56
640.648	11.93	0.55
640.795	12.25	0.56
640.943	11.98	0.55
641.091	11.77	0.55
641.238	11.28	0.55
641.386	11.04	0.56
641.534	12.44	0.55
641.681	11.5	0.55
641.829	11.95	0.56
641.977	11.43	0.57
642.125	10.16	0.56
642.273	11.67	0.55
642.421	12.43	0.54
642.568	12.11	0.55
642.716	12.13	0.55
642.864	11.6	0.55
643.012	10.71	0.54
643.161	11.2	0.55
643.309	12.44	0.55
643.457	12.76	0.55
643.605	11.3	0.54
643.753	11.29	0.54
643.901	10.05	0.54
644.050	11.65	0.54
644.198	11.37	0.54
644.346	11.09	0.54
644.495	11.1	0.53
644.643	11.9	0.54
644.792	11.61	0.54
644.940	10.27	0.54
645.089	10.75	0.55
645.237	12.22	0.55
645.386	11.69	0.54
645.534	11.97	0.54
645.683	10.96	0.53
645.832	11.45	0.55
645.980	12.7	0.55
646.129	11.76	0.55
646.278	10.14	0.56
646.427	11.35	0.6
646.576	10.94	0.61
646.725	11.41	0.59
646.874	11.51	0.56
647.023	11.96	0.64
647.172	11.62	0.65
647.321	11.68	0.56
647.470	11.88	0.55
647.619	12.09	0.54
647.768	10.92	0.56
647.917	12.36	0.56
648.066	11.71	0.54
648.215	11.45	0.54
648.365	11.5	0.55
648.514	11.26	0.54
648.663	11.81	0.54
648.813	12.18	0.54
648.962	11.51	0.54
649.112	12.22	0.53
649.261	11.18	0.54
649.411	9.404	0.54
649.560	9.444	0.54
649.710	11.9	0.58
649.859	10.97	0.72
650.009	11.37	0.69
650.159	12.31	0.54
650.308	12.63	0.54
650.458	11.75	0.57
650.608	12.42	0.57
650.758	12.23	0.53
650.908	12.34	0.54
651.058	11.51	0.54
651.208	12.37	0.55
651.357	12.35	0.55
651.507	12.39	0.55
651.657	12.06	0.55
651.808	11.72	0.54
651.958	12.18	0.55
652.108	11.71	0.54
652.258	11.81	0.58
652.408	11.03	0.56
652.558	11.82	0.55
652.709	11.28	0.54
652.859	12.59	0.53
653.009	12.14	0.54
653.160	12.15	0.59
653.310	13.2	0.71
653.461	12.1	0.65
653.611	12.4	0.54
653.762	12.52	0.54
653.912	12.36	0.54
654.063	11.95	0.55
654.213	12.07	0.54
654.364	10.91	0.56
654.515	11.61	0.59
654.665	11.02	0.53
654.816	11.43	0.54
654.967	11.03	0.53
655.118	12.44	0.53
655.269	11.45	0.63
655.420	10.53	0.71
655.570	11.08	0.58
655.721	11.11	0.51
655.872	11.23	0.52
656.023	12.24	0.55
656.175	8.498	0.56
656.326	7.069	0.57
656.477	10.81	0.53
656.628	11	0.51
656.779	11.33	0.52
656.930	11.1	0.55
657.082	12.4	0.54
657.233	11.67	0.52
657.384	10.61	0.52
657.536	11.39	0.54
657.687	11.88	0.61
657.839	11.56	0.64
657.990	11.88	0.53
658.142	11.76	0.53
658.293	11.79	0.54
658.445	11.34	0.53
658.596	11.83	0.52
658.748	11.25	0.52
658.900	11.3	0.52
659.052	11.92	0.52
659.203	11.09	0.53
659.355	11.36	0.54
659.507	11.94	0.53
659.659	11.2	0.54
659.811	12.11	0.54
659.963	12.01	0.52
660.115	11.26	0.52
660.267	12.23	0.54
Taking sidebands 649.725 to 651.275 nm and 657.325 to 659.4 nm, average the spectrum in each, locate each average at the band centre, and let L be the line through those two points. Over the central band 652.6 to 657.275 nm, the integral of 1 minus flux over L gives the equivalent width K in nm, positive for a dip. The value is 0.109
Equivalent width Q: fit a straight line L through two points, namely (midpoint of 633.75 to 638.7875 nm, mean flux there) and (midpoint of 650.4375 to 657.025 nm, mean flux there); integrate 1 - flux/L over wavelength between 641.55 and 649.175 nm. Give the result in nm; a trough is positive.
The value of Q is 0.107 nm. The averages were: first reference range 11.8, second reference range 11.6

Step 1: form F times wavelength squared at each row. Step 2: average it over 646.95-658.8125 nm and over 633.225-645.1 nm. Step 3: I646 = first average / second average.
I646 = 1.03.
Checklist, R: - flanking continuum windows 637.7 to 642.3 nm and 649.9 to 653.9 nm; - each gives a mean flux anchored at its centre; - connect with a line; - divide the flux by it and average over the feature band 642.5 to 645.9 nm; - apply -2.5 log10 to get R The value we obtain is 0.04 mag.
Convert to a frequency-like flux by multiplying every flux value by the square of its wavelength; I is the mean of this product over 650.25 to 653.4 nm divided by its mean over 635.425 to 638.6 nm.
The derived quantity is 1.1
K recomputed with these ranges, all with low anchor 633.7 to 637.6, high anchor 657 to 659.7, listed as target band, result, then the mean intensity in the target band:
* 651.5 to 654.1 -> -0.100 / 12.1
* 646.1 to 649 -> 0.032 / 11.5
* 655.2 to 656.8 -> 0.144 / 10.6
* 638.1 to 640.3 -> -0.017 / 11.9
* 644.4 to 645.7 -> 0.034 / 11.4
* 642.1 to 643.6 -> -0.003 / 11.8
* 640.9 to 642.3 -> 0.028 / 11.5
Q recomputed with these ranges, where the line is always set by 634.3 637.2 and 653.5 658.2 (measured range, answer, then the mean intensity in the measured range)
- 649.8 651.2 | -0.07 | 12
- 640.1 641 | -0.03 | 12.1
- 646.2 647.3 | 0.02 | 11.3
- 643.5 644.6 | 0.04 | 11.2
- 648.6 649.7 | 0.03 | 11.1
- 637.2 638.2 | -0.03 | 12.1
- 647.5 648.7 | -0.01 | 11.6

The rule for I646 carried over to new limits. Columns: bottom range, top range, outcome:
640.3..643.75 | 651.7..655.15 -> 1.05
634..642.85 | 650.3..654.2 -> 1.07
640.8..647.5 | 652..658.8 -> 1.03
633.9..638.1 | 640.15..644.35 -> 1.00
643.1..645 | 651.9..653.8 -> 1.09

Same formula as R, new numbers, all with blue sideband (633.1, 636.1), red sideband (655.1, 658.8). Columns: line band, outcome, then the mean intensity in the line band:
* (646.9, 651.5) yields -0.03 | 11.7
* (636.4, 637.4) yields -0.06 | 12.3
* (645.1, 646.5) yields -0.01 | 11.5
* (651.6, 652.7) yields -0.04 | 11.7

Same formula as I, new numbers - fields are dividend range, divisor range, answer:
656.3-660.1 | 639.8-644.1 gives 1.03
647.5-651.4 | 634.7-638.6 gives 1.02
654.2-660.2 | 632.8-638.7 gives 1.02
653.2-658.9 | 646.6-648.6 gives 1.01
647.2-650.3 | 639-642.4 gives 1.01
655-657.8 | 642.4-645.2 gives 1.00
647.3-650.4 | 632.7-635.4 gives 1.02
